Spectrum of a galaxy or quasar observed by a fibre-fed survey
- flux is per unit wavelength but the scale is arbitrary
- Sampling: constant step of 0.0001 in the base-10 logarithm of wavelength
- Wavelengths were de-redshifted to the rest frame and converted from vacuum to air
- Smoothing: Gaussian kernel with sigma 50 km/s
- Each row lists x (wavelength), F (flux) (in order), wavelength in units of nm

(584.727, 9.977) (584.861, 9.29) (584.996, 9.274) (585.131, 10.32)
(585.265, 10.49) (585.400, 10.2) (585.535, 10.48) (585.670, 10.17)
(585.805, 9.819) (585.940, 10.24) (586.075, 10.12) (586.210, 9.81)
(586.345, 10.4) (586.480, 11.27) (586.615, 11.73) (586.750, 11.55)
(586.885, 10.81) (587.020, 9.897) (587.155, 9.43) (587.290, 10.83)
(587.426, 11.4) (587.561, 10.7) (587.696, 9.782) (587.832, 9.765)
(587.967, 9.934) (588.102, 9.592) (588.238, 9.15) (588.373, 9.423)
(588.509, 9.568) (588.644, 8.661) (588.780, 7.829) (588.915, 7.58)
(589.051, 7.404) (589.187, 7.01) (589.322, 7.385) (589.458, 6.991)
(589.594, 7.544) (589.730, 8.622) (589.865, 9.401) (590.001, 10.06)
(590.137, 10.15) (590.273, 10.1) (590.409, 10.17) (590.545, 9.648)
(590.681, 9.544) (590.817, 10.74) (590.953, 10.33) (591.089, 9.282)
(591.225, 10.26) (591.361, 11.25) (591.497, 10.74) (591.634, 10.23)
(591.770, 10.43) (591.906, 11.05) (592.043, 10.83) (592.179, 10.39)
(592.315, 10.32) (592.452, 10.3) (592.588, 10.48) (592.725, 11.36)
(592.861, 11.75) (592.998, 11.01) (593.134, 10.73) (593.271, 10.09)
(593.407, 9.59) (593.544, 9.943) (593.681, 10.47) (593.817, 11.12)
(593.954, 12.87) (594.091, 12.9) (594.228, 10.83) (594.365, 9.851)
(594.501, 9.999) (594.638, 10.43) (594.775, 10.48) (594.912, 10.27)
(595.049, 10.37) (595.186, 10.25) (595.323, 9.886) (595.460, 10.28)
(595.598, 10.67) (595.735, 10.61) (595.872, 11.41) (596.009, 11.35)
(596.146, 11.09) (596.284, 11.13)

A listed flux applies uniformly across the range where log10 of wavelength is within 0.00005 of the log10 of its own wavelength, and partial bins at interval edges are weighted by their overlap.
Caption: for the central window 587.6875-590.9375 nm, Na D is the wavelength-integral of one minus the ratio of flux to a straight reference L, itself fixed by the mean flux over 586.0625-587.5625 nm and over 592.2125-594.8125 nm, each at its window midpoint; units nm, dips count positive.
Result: 0.52 nm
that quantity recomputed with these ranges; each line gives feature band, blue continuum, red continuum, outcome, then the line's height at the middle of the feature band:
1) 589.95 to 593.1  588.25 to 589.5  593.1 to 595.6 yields -0.404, 9.28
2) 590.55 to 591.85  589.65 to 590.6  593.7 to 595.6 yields -0.044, 9.95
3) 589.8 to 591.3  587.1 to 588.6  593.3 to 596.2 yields 0.038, 10.2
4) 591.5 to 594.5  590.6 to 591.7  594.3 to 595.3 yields -0.150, 10.3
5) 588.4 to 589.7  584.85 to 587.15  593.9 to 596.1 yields 0.327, 10.5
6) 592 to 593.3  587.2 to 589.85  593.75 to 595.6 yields -0.079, 10.1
